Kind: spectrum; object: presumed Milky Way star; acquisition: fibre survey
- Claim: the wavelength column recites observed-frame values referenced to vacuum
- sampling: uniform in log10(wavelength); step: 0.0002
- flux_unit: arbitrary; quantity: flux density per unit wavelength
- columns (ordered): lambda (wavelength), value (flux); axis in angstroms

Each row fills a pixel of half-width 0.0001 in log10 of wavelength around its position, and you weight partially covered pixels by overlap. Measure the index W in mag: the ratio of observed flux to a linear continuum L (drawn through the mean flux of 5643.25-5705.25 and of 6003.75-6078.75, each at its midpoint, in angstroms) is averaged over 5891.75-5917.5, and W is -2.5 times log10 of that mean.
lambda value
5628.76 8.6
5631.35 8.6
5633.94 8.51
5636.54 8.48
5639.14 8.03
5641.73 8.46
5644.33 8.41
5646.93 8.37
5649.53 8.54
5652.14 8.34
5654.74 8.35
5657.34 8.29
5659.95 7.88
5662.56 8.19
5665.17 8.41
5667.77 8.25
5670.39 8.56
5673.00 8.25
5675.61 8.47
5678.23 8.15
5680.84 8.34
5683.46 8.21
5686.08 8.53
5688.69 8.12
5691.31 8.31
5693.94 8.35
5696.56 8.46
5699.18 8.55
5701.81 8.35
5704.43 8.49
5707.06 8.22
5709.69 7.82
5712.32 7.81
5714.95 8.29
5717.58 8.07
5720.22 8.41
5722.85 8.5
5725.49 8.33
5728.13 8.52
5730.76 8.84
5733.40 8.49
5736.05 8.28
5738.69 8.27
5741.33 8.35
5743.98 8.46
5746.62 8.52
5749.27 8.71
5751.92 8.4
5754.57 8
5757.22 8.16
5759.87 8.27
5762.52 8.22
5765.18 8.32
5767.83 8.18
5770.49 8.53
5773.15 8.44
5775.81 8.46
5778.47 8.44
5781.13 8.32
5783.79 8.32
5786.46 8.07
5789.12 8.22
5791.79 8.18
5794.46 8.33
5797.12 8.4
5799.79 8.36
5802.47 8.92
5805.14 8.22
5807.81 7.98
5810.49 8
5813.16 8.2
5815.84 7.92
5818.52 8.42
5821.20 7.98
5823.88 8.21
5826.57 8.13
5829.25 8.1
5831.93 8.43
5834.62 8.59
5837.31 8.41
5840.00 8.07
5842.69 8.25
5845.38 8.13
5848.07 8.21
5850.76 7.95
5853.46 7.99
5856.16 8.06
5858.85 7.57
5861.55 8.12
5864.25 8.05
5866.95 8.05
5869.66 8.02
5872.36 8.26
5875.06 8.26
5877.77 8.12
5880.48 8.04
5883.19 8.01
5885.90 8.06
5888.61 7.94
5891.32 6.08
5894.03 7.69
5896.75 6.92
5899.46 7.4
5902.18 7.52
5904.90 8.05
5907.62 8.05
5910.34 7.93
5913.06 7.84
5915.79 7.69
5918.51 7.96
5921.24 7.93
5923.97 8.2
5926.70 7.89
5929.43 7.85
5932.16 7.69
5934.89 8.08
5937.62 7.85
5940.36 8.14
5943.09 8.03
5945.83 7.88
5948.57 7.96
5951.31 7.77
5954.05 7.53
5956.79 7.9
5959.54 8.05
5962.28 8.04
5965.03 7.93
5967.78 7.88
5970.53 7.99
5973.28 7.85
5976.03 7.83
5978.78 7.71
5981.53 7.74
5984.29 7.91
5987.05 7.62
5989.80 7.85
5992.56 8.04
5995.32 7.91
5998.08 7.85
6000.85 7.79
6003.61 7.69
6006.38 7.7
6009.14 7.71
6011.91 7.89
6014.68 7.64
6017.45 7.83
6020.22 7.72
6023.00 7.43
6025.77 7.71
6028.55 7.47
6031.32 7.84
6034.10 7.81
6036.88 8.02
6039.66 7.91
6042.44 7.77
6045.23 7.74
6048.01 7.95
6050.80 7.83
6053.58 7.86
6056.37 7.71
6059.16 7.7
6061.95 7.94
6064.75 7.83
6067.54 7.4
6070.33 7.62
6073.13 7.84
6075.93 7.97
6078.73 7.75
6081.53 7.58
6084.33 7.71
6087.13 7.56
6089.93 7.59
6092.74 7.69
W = 0.05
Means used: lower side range 8.34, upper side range 7.76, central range 7.62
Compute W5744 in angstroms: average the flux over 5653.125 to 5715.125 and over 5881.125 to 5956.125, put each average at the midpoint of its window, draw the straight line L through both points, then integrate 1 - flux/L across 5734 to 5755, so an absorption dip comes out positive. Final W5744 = -0.6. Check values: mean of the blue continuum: 8.28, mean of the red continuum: 7.78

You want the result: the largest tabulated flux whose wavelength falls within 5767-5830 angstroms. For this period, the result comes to 8.92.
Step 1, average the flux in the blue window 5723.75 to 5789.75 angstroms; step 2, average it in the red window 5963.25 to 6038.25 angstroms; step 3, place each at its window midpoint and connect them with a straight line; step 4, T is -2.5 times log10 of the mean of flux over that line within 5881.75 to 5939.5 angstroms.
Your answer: 0.035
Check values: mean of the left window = 8.37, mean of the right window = 7.79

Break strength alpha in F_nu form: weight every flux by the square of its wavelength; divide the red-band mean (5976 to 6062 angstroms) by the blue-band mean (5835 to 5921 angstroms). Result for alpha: 1.03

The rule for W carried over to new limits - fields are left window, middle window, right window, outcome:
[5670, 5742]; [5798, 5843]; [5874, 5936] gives -0.030 mag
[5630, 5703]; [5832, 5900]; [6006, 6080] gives 0.013 mag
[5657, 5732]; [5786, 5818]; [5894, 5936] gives -0.025 mag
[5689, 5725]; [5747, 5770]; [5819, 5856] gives -0.008 mag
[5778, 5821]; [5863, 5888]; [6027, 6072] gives 0.003 mag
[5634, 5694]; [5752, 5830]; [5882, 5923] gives -0.037 mag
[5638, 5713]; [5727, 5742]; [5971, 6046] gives -0.034 mag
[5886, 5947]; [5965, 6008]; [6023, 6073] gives -0.009 mag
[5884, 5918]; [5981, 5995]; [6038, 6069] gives -0.018 mag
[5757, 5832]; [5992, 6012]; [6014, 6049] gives 0.002 mag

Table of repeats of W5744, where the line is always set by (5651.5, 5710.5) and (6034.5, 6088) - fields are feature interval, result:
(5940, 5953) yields 0.0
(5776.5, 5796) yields -0.3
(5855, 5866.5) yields 0.1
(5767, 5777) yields -0.3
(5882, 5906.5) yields 1.5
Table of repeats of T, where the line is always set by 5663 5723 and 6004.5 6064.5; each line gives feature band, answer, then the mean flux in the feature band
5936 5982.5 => -0.001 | 7.89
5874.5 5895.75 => 0.036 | 7.74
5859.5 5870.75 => 0.001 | 8.02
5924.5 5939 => 0.005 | 7.89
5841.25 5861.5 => 0.003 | 8.03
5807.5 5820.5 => 0.000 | 8.11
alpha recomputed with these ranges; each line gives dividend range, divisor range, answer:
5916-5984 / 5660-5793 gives 1.02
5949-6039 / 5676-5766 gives 1.03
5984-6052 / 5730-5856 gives 1.01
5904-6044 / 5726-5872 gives 1.01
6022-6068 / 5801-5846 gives 1.02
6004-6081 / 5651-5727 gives 1.06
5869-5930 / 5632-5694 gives 1.02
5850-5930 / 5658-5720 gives 1.02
